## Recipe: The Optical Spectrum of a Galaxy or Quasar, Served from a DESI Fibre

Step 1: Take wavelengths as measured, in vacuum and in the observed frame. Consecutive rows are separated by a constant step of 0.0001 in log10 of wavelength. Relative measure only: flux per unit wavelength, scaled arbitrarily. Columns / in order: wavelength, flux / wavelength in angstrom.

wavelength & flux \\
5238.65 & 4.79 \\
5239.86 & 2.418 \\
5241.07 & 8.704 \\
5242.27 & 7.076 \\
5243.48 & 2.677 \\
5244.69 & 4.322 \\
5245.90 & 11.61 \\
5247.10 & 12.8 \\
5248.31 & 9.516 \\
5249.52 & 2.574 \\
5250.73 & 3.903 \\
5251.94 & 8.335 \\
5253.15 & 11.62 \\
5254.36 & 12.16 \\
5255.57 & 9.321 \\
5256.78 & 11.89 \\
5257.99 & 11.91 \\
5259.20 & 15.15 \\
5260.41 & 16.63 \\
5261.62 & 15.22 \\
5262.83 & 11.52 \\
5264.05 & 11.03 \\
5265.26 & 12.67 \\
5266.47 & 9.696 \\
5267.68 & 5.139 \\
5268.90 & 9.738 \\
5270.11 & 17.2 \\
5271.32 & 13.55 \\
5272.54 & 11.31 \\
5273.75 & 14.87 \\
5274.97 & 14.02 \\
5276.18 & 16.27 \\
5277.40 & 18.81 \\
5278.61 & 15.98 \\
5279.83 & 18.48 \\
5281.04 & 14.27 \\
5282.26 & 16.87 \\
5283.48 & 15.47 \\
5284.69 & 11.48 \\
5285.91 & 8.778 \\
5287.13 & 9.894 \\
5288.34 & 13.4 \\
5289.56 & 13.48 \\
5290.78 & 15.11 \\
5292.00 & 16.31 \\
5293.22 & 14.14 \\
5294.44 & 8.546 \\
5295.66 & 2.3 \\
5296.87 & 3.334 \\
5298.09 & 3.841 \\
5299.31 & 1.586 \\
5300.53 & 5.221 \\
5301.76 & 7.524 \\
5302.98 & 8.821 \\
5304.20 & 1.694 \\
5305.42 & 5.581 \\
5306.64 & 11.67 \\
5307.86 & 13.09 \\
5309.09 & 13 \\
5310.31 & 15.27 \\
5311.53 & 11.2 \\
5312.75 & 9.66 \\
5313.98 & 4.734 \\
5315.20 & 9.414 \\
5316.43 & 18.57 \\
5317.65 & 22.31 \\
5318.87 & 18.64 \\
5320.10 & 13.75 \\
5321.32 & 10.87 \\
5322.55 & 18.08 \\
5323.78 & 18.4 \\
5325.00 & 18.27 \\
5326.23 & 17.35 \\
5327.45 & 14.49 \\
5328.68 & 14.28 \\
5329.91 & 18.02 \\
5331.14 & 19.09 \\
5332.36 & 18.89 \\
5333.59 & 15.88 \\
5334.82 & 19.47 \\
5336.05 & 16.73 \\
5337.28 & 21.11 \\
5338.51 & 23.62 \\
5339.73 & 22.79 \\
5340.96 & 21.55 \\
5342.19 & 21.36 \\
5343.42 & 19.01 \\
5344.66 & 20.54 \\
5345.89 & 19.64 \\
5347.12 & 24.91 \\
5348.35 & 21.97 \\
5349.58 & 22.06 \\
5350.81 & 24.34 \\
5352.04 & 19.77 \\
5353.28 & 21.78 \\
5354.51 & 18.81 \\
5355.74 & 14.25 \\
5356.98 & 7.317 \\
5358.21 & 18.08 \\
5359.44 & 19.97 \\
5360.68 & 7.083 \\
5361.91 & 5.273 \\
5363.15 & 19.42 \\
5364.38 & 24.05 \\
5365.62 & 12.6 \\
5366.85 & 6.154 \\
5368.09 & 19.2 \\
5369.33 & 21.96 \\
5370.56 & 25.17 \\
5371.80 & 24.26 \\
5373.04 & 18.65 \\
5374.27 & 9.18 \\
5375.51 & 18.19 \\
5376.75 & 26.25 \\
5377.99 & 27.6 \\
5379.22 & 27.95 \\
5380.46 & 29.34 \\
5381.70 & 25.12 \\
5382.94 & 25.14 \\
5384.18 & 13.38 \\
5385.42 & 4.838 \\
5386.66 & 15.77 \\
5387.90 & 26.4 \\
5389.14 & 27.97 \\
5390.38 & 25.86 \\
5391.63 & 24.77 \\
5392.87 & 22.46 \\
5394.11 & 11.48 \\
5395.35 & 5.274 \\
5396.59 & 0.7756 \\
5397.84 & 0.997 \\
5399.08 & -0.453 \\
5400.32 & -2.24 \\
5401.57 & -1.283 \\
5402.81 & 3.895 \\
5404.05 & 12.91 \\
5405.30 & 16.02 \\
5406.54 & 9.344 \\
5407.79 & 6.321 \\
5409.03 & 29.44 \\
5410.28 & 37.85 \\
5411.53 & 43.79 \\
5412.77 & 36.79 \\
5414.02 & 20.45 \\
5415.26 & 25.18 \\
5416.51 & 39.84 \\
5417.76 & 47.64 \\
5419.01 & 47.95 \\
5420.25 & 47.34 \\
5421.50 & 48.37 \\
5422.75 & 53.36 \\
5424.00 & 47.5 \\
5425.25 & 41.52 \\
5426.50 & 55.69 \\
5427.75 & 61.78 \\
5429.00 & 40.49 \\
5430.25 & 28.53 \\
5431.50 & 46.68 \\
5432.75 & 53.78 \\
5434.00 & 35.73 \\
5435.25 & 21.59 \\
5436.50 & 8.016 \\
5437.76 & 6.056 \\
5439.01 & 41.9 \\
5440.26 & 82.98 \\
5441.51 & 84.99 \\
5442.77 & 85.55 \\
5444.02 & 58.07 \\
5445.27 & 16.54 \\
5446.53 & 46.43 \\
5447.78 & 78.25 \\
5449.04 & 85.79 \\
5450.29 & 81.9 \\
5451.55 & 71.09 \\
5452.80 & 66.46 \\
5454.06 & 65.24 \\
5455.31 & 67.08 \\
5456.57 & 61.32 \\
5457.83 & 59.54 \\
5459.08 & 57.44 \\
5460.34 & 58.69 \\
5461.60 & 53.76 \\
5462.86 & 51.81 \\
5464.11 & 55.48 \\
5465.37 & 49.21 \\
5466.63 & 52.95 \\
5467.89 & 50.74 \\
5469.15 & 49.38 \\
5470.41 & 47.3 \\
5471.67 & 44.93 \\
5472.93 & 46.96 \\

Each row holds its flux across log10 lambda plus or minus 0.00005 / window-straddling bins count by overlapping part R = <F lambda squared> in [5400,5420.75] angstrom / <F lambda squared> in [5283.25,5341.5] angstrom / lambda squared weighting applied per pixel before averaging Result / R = 2.0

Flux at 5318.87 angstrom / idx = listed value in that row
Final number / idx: 18.64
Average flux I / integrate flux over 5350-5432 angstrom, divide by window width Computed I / 23.4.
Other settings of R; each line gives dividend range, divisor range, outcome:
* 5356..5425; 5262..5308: 2.00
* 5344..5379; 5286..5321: 1.83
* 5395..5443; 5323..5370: 1.84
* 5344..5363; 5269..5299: 1.44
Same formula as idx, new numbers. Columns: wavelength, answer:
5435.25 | 21.59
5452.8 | 66.46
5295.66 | 2.3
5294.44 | 8.546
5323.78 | 18.4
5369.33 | 21.96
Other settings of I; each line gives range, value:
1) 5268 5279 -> 14.4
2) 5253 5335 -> 12.7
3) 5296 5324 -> 10.5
